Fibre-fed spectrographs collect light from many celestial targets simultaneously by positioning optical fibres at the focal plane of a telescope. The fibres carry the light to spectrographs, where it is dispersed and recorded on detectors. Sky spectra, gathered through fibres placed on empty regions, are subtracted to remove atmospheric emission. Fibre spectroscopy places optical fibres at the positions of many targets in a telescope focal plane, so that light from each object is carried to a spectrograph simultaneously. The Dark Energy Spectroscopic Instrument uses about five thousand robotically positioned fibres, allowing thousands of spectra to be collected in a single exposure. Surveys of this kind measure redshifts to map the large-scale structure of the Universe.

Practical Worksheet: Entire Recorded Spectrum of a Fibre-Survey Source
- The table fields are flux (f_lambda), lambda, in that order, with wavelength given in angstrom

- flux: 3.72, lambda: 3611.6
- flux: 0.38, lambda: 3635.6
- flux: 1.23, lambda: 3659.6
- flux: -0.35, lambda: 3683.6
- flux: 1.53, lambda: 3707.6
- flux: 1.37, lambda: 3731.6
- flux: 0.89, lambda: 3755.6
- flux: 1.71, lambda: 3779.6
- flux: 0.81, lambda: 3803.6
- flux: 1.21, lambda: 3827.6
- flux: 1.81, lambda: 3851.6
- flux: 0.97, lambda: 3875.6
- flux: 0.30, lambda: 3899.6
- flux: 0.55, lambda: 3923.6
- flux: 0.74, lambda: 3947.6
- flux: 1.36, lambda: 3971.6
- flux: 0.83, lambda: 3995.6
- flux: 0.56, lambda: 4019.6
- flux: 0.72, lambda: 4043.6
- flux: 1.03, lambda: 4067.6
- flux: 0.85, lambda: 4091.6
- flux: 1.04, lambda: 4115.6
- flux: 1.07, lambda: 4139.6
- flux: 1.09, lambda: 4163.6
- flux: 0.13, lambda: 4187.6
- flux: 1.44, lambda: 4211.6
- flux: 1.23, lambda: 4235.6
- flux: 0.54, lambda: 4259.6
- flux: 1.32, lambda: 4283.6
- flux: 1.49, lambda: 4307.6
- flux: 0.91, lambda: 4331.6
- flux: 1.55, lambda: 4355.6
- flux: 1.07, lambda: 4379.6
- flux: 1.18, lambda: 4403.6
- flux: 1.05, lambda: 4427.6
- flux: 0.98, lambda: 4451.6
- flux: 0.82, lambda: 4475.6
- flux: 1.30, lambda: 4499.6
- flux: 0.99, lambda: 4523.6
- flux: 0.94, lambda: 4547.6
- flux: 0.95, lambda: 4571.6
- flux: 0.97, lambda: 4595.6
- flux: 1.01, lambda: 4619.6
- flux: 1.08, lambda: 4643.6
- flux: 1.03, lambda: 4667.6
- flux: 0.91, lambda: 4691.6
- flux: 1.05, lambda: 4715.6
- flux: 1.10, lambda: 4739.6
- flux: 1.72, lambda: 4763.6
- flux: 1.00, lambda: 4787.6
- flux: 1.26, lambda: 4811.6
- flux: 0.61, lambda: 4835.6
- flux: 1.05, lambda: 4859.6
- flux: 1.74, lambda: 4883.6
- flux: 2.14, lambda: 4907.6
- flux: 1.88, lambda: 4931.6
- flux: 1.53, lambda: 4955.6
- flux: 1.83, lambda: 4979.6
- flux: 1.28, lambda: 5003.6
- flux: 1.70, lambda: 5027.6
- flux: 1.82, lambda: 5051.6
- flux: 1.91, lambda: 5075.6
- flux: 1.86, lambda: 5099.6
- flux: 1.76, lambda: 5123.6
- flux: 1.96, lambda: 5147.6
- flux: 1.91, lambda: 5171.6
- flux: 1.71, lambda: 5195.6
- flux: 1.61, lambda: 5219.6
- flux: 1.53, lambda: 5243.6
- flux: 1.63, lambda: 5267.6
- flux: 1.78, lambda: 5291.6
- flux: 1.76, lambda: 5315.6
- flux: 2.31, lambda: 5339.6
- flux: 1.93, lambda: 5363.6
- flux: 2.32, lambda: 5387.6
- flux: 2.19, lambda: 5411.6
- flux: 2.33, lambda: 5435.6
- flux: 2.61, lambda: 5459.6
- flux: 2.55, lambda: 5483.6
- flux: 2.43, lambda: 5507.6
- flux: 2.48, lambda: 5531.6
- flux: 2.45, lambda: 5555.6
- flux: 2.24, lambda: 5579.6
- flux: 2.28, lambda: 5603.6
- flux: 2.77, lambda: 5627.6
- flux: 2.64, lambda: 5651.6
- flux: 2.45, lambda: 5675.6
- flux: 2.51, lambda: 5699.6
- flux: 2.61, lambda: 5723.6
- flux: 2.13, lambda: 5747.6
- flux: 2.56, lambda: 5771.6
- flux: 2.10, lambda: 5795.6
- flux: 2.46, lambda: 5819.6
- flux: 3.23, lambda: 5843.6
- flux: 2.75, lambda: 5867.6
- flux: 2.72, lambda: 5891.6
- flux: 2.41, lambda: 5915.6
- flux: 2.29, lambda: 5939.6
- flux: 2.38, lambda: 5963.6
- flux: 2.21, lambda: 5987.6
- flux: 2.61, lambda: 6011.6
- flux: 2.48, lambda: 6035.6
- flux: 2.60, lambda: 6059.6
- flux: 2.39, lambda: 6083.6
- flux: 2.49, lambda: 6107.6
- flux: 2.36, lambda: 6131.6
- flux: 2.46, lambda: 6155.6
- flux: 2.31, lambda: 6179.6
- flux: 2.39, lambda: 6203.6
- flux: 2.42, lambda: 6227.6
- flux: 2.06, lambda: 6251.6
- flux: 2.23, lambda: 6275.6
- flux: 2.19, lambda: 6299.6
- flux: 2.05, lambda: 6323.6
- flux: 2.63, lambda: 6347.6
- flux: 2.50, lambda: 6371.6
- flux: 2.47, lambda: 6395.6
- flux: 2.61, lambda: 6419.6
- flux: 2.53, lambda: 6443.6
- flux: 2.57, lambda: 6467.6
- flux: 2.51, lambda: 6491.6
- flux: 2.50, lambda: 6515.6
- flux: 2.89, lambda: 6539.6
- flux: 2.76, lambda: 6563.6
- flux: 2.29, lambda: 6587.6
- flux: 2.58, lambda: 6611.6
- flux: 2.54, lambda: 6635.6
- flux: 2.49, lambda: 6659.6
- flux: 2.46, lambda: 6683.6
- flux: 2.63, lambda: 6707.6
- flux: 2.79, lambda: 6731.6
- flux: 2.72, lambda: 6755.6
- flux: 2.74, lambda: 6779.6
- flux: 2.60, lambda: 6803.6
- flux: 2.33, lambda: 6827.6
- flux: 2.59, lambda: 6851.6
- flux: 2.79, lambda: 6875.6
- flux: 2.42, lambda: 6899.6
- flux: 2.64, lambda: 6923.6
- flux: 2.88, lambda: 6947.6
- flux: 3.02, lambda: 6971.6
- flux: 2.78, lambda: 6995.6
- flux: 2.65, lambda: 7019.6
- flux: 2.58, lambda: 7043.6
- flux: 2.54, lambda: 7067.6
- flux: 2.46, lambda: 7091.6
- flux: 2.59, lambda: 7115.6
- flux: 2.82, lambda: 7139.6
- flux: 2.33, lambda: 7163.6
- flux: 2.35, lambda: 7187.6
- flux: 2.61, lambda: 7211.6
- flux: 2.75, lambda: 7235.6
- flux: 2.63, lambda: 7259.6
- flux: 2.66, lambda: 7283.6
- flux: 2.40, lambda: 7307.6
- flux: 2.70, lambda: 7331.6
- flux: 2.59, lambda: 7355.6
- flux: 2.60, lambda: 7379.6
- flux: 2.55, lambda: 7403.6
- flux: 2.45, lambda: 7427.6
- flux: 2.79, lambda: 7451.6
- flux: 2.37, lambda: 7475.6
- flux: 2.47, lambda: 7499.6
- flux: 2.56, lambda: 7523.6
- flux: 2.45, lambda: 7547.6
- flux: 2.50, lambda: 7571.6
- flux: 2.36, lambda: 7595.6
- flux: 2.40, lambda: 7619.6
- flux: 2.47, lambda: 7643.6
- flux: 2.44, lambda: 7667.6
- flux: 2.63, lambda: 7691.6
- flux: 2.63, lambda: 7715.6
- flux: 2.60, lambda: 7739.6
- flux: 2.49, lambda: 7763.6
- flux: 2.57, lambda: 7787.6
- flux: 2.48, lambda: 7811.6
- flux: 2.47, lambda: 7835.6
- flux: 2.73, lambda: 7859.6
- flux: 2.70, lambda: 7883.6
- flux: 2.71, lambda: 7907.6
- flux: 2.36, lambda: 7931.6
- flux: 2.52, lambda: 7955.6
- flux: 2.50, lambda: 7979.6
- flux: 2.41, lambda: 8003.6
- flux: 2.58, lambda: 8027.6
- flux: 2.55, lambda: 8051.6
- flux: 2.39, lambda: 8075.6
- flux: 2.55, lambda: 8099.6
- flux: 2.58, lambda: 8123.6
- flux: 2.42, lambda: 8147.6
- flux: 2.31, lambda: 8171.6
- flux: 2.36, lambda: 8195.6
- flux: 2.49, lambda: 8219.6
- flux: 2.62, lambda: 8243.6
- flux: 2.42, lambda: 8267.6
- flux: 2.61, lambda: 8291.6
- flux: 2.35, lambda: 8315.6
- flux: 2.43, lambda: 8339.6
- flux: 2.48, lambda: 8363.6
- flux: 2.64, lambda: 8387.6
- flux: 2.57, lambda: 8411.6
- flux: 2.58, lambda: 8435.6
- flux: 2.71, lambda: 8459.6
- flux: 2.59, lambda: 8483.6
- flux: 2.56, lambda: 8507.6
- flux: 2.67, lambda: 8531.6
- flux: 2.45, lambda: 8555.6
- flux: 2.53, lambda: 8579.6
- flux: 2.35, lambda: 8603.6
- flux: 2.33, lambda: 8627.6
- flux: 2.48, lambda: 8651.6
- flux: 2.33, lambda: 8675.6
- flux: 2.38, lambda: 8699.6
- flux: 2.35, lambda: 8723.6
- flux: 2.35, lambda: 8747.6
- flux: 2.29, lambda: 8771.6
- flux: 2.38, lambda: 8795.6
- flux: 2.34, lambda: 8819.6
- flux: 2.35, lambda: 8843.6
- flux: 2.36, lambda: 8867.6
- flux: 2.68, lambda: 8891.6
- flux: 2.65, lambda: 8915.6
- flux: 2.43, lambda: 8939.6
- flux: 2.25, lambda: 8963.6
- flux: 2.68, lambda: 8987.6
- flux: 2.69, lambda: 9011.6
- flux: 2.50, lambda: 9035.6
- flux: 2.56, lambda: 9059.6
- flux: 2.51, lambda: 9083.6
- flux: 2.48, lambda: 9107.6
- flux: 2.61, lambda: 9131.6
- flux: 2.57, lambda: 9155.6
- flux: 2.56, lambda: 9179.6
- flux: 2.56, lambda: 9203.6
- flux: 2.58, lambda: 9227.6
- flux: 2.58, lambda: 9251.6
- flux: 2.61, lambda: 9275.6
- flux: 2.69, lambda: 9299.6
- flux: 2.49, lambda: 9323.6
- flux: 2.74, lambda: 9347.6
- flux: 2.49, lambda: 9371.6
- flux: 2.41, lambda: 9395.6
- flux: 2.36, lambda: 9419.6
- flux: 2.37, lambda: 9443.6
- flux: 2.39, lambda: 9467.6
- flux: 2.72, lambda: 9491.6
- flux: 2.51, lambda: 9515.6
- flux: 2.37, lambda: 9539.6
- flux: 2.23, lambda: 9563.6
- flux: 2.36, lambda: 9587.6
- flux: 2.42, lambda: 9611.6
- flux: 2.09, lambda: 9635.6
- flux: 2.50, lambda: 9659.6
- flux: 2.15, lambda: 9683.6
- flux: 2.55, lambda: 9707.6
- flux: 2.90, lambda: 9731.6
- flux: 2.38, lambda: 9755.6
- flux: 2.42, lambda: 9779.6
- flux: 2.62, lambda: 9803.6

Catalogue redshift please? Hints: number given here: 0.219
